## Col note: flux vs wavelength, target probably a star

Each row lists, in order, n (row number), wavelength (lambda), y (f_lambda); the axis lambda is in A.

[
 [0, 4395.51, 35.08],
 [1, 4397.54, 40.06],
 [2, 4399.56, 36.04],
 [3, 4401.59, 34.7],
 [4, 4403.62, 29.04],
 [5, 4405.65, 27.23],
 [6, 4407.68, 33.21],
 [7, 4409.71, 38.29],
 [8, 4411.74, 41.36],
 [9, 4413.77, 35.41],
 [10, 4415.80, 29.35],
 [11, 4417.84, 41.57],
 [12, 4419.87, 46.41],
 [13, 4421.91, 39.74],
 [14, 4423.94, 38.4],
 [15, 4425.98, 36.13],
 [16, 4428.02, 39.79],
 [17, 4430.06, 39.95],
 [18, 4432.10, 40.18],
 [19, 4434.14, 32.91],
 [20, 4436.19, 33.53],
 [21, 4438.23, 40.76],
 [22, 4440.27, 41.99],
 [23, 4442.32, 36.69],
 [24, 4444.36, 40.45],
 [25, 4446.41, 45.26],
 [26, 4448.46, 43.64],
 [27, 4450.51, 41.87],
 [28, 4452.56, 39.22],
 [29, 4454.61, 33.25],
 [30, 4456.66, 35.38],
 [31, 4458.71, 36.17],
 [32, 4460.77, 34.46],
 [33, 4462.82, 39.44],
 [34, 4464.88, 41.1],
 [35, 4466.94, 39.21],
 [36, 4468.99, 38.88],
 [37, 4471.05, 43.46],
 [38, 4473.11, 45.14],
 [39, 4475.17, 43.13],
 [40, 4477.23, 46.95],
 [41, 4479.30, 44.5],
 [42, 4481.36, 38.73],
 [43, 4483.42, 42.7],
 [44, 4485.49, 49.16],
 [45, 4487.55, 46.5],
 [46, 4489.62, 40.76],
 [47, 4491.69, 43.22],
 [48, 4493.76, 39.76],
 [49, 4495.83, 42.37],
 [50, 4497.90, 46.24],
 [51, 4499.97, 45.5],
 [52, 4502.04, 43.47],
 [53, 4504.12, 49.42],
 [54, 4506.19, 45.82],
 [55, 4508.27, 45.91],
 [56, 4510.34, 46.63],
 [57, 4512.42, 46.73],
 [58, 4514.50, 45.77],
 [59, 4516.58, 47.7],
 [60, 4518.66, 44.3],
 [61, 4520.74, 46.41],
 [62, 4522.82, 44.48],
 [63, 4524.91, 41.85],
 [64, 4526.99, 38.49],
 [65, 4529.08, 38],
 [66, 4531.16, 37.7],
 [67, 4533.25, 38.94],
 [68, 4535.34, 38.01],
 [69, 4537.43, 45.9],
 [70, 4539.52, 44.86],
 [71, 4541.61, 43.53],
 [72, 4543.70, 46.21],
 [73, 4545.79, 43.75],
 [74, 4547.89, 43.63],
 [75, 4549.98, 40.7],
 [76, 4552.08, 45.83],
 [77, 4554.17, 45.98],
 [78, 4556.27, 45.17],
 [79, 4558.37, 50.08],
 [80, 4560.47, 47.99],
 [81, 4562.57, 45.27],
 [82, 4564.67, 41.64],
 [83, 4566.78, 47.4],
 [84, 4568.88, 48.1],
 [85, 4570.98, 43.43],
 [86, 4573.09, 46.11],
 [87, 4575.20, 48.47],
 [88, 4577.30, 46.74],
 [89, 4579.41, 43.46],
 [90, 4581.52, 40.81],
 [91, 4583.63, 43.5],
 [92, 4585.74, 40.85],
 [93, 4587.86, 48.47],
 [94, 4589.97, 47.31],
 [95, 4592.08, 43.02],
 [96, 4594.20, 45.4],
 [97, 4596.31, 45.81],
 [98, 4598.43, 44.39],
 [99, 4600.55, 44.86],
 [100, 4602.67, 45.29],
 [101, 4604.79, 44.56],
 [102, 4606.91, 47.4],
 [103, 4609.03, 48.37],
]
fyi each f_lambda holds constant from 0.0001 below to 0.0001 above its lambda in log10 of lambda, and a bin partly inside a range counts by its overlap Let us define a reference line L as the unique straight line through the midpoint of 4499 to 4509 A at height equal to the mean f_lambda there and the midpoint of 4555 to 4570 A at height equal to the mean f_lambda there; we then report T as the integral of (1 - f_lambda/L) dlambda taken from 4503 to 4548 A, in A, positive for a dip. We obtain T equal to 2.3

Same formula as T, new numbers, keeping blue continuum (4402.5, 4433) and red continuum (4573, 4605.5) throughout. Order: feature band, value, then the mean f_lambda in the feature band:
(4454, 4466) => 0.7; 36.8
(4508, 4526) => -1.7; 45.5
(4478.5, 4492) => -1.2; 43.7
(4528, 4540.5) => 0.5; 40.5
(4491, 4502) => -0.7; 43.4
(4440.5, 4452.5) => -1.0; 41.4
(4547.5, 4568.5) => -1.0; 45.5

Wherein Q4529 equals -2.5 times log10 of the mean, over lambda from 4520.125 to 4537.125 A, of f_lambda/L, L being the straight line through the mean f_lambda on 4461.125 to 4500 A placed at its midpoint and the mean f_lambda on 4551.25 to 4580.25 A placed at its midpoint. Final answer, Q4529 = 0.10 mag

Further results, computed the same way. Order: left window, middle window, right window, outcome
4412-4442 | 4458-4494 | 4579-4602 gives -0.05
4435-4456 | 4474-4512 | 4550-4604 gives -0.07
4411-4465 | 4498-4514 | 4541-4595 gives -0.10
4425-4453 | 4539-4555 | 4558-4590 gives 0.00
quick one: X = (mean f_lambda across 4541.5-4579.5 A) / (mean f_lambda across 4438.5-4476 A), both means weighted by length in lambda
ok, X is 1.14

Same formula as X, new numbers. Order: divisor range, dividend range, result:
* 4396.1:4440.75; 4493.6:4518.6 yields 1.23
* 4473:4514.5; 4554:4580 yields 1.03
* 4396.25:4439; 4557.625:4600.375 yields 1.23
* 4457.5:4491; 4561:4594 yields 1.08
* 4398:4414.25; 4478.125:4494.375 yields 1.25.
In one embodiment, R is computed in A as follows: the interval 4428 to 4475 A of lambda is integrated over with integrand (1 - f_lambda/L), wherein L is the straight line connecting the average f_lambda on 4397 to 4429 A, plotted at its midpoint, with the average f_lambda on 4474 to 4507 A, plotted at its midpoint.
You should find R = 1.27 A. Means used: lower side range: 36.6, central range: 39.3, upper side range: 44.3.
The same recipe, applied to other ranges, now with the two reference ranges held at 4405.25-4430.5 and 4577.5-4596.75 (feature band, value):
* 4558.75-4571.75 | -0.7 A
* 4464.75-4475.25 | -0.5 A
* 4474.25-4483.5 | -0.7 A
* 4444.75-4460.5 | 0.0 A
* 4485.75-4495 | -0.6 A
